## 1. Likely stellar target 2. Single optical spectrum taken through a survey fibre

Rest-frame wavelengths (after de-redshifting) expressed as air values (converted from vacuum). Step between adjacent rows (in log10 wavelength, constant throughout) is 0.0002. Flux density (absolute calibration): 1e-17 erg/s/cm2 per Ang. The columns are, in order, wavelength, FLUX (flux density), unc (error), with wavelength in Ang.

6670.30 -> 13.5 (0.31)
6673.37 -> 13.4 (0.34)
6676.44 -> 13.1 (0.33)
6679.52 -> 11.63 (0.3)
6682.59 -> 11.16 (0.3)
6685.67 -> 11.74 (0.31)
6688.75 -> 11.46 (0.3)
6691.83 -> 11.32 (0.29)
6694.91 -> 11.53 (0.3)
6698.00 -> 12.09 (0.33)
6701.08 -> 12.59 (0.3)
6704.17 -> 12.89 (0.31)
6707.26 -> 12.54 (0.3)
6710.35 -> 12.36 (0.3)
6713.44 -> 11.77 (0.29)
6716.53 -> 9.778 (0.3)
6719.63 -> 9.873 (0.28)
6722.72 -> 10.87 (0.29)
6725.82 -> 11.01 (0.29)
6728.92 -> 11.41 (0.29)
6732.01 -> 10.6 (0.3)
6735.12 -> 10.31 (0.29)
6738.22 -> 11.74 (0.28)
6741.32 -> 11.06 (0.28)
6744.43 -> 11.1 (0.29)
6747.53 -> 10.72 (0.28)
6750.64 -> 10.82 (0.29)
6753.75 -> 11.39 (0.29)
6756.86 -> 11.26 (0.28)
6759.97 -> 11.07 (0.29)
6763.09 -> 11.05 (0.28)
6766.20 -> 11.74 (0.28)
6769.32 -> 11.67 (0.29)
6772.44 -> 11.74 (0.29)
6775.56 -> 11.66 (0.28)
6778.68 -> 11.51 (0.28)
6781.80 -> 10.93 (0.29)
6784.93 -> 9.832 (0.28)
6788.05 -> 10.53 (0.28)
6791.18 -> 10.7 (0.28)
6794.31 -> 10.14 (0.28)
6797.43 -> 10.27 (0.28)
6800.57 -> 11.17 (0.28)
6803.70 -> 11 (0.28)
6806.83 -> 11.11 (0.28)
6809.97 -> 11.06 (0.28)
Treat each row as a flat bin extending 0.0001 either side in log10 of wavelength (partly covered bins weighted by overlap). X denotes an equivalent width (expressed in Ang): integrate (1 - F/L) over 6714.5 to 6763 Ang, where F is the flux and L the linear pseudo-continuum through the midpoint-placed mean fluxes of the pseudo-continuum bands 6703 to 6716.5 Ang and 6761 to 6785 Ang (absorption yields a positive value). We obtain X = 3.54 Ang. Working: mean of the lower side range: 12.1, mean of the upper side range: 11.3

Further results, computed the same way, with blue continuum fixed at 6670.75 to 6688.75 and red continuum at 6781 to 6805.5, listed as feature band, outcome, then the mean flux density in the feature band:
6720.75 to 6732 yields 0.5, 11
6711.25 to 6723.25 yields 1.1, 10.6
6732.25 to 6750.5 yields 0.6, 10.9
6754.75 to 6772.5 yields -0.6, 11.4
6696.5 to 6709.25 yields -0.7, 12.5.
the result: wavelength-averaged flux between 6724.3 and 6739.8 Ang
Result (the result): 11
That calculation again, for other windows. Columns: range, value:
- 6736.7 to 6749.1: 11.2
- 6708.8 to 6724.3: 10.9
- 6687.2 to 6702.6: 11.8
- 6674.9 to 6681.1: 12.4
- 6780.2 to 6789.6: 10.4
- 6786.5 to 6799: 10.4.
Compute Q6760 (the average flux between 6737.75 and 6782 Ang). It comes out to 11.3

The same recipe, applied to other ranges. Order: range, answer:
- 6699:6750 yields 11.3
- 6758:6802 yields 11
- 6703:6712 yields 12.6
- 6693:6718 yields 11.9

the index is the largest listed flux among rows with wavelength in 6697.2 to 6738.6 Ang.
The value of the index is 12.89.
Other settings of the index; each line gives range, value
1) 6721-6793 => 11.74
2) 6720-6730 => 11.41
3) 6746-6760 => 11.39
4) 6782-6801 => 11.17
